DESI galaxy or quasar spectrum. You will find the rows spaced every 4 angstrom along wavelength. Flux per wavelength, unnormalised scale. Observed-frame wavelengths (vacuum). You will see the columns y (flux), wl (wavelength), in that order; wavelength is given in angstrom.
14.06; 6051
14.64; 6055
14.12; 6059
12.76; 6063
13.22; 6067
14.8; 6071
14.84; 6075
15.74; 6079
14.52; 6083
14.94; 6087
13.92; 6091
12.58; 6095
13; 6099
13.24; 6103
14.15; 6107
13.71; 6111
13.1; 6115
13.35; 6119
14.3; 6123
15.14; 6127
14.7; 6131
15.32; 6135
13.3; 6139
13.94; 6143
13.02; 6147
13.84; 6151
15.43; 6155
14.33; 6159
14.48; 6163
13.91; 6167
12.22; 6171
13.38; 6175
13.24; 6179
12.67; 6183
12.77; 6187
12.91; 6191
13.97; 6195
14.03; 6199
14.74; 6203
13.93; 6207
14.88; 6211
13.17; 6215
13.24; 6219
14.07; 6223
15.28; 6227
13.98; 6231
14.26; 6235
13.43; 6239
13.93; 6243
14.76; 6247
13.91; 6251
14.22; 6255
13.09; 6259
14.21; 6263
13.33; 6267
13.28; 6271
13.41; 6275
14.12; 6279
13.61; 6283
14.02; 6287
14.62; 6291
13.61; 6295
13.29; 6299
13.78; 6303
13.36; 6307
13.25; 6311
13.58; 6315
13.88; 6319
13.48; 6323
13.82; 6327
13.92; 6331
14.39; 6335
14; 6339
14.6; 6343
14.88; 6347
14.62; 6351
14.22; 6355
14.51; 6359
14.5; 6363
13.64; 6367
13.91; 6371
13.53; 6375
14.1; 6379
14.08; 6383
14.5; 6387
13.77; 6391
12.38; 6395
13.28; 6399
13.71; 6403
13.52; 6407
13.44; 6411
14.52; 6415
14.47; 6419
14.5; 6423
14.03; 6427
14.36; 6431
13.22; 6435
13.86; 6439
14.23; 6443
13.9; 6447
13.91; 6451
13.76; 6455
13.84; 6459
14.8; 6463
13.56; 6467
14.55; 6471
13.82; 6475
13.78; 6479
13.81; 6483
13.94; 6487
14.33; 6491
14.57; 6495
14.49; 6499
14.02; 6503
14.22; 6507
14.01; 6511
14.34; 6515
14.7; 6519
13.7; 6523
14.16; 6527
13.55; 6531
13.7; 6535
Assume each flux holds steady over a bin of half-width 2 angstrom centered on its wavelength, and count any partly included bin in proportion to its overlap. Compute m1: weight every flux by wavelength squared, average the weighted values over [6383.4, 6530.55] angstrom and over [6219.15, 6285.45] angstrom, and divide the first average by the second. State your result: 1.07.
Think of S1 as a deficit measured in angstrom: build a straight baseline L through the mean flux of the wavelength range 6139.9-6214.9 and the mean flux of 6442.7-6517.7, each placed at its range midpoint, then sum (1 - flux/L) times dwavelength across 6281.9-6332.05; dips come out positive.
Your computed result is 0.7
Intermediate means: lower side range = 13.7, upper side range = 14.1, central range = 13.7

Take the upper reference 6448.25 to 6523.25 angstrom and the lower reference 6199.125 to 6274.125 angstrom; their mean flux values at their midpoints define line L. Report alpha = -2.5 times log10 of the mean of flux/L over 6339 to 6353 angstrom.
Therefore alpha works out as -0.04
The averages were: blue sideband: 14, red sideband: 14.1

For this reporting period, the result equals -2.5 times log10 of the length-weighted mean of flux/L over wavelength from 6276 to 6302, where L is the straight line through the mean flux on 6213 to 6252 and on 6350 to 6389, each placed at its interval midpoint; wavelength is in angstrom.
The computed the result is 0.016 mag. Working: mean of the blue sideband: 14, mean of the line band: 13.9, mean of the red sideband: 14.1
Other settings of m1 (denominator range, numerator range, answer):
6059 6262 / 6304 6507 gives 1.09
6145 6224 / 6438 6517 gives 1.13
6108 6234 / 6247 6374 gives 1.05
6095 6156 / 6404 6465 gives 1.11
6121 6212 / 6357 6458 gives 1.08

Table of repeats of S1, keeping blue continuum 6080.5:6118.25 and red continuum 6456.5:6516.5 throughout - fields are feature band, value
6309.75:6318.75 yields 0.27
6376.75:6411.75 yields 0.95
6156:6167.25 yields -0.51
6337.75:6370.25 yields -0.88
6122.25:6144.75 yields -1.19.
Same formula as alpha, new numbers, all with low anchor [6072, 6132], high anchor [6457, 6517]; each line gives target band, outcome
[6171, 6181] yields 0.08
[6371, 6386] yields 0.01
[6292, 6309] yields 0.04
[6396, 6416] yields 0.04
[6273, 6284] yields 0.03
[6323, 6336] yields 0.01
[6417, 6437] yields 0.00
